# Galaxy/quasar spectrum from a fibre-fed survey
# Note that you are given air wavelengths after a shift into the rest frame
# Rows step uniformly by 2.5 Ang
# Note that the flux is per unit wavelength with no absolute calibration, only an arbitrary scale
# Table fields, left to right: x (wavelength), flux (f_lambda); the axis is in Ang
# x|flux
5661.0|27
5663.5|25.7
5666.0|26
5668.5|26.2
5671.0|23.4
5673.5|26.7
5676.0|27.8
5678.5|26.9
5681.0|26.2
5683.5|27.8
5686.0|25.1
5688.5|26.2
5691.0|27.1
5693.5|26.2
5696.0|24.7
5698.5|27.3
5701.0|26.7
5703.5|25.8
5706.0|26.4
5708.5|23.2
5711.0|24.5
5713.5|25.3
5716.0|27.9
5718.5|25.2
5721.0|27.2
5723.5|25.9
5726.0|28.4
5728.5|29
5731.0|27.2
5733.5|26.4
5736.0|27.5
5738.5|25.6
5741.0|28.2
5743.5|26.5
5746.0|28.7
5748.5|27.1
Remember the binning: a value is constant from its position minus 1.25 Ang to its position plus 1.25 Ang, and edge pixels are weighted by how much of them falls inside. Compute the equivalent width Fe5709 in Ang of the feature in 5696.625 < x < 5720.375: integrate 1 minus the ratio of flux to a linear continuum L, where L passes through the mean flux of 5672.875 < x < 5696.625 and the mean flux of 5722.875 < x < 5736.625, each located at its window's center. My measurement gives 1.0 Ang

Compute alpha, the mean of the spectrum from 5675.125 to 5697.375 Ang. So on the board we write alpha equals 26.4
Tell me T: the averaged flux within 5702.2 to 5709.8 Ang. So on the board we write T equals 25.1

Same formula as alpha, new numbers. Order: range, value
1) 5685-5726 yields 26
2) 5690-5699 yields 26.2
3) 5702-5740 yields 26.4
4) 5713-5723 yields 26.4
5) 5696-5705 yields 26.3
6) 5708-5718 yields 25.4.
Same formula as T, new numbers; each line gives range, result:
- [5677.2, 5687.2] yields 26.5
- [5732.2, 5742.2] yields 26.9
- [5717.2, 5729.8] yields 27.1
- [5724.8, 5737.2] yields 27.7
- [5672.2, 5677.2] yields 27.2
